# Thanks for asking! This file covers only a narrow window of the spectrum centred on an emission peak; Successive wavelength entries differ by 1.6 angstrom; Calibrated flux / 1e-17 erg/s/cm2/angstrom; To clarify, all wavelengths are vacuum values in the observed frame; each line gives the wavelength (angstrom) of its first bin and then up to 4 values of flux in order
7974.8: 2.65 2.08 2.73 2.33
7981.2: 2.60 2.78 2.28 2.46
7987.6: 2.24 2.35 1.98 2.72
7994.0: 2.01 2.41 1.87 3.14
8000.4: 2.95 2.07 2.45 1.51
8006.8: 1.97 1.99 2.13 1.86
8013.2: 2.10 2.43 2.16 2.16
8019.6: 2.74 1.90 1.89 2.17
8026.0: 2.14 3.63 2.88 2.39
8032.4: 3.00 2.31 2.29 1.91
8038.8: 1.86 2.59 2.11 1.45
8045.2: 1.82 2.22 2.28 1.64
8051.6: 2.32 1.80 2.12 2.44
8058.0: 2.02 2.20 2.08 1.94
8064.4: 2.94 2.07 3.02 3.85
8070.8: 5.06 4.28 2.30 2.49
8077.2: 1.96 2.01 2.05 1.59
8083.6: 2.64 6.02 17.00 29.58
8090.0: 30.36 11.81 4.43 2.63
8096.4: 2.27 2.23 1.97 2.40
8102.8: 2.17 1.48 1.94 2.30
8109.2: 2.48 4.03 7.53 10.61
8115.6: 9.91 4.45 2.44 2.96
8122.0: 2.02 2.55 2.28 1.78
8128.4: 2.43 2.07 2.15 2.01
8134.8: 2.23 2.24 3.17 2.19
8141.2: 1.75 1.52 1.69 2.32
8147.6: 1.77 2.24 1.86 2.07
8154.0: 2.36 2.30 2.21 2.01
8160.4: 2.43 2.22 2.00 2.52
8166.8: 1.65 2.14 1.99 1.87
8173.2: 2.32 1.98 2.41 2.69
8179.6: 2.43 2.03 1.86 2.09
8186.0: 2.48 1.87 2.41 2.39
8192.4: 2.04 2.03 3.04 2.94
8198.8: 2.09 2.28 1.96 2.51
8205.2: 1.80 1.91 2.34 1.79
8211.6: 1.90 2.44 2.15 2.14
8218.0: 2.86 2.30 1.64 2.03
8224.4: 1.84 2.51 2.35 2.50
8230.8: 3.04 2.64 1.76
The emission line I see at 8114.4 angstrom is [N II] 6583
